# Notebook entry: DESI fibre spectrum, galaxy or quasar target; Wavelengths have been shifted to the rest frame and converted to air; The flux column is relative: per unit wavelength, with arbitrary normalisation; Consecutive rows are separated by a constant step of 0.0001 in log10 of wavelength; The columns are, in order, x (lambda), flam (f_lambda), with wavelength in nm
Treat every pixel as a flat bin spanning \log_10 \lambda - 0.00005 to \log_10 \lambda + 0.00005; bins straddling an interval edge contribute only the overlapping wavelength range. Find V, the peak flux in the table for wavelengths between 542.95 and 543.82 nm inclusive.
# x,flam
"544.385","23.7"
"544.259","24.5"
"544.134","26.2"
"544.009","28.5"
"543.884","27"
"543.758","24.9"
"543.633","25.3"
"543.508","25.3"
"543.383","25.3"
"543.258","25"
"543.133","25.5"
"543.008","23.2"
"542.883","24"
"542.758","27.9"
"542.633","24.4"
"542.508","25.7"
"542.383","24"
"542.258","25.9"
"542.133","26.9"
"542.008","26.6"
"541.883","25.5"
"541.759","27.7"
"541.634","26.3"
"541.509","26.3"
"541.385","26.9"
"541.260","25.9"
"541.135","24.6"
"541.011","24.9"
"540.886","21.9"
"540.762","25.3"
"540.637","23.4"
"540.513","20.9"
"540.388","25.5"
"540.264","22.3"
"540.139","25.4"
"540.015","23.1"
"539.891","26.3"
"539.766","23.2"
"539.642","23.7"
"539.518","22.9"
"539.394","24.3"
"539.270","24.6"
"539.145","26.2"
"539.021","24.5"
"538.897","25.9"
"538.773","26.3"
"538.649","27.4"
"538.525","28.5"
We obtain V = 25.5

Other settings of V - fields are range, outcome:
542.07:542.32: 26.9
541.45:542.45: 27.7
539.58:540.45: 26.3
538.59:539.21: 27.4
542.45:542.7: 25.7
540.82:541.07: 24.9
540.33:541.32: 25.9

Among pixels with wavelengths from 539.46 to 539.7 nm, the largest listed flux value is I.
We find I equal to 23.7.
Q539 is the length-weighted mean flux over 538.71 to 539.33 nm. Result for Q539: 25.5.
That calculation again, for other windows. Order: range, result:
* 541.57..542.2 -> 26.6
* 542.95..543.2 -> 24.4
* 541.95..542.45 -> 25.8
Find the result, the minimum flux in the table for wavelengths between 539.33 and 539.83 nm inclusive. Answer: 22.9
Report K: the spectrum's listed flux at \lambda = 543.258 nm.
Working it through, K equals 25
